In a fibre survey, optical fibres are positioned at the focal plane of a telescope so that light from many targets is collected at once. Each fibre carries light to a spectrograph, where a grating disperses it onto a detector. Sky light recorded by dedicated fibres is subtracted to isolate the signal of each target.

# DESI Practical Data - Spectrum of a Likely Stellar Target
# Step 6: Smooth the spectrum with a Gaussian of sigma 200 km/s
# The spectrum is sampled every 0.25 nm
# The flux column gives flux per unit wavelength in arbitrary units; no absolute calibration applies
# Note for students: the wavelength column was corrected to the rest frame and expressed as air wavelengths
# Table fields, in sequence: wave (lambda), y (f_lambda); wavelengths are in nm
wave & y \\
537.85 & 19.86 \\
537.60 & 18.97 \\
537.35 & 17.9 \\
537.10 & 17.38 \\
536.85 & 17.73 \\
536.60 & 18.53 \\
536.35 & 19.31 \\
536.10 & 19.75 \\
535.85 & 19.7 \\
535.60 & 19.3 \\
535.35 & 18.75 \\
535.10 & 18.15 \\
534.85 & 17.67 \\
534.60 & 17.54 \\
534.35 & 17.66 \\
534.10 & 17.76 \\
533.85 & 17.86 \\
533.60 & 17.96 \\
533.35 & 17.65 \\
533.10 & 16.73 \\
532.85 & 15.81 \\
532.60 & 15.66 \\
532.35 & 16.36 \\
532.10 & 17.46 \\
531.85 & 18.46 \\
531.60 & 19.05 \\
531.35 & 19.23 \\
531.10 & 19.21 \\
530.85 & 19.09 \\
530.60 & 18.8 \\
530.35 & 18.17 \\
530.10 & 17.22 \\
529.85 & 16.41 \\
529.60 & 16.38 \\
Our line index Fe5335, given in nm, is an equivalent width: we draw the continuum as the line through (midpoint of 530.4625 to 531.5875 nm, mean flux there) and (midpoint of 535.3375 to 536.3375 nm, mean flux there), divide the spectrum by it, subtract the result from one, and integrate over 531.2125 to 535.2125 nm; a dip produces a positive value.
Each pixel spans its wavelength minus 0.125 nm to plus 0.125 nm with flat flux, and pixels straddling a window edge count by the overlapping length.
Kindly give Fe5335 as 0.35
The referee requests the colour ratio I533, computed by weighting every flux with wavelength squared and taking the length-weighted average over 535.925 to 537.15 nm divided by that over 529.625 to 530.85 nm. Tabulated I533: 1.1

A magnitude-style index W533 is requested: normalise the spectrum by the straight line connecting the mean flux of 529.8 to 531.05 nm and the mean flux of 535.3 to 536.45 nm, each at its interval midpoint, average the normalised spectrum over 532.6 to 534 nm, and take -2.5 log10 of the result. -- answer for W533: 0.10 mag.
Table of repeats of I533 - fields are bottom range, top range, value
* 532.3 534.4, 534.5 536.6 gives 1.11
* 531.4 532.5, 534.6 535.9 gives 1.05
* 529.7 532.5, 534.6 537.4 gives 1.04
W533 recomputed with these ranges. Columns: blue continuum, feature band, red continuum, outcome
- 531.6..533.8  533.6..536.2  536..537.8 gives -0.029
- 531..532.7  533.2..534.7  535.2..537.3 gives 0.036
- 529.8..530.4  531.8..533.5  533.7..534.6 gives 0.047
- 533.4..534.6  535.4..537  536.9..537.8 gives -0.056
